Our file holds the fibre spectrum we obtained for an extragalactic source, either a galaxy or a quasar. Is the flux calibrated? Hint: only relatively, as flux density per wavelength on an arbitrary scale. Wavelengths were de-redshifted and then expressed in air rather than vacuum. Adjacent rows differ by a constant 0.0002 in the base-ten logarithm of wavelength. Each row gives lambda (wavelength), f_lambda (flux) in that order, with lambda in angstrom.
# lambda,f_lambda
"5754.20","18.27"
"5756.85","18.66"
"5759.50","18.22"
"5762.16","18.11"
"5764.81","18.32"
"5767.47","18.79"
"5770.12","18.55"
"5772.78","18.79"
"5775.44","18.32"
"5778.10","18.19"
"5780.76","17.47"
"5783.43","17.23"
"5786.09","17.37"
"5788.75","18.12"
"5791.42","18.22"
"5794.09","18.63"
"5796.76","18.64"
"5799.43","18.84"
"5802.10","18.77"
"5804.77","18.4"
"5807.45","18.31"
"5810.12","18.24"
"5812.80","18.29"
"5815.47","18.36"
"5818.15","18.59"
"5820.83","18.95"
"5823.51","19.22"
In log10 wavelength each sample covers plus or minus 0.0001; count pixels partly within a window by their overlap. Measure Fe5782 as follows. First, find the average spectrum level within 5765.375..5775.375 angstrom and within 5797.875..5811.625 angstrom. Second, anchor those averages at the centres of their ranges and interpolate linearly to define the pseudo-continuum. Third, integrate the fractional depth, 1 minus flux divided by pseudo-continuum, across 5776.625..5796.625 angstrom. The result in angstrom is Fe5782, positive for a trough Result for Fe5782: 0.7 angstrom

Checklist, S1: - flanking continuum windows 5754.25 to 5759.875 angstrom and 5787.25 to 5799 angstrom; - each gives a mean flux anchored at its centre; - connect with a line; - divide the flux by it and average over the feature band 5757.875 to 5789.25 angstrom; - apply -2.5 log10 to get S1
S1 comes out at 0.02 mag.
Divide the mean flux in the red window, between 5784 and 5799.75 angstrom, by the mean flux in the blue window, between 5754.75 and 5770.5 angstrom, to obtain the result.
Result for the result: 0.99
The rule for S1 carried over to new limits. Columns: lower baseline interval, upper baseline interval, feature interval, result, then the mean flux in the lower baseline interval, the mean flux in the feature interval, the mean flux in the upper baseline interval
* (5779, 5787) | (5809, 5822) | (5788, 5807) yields -0.04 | 17.4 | 18.5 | 18.5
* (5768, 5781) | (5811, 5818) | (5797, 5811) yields -0.01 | 18.4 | 18.5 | 18.4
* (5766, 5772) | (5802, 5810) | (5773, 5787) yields 0.05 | 18.7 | 17.8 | 18.4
